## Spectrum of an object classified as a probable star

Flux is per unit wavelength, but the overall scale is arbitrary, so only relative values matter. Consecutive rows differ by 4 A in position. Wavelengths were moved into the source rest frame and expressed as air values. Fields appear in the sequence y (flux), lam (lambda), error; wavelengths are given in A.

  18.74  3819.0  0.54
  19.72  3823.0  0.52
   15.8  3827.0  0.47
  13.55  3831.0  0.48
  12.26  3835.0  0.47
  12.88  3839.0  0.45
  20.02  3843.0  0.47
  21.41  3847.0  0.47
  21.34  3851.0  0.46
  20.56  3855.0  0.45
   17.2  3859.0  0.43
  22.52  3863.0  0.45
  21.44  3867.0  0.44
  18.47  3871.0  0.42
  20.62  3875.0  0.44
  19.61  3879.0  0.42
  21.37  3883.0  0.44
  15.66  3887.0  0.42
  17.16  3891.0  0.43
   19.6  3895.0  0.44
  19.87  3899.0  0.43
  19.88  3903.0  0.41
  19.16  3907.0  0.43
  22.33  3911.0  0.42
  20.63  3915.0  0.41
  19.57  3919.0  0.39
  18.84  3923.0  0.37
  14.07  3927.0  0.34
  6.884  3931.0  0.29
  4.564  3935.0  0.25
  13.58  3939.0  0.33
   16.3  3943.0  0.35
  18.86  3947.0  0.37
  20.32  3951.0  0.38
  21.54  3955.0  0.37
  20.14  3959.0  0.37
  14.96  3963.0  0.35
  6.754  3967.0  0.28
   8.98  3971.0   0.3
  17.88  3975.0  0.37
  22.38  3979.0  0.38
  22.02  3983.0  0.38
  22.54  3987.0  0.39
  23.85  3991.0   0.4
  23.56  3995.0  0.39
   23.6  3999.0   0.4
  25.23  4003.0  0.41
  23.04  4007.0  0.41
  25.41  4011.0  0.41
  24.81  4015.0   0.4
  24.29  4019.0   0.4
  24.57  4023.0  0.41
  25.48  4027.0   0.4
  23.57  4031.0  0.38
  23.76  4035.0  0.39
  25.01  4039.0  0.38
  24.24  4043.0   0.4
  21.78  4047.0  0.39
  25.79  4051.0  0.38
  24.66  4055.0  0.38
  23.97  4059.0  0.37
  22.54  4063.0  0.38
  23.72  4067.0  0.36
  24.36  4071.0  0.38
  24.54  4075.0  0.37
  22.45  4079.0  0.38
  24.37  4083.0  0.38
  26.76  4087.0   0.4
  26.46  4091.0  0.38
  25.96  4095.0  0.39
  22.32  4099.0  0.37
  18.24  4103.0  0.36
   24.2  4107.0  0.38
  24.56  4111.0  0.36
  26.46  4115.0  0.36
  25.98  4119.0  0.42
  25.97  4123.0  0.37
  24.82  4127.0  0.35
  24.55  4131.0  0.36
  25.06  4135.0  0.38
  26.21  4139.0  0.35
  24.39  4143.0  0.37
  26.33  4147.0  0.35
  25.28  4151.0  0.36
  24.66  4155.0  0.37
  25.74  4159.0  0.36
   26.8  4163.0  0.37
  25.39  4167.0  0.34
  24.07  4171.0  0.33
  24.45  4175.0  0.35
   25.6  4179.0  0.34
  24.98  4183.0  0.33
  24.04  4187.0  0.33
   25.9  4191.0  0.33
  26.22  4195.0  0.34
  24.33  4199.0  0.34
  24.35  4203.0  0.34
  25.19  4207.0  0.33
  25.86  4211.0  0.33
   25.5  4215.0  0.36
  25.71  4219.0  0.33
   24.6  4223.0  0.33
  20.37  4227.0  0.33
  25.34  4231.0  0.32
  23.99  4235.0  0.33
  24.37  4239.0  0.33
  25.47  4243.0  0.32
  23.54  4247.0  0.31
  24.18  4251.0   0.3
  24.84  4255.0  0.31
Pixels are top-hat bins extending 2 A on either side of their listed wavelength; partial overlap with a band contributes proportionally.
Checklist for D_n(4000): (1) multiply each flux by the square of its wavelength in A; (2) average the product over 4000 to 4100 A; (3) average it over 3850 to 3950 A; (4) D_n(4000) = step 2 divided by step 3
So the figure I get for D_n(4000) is 1.5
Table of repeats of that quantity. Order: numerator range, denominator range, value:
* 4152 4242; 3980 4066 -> 1.13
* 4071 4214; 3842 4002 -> 1.50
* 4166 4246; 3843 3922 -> 1.46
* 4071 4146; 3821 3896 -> 1.51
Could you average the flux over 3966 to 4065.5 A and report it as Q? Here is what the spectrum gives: 22.6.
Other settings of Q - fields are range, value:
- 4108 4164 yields 25.4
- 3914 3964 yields 16.1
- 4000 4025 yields 24.5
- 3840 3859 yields 20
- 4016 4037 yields 24.4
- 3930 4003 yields 17.5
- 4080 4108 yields 24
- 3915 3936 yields 13.9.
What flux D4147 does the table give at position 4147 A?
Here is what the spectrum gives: 26.33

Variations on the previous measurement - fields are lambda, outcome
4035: 23.76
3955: 21.54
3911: 22.33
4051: 25.79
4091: 26.46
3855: 20.56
